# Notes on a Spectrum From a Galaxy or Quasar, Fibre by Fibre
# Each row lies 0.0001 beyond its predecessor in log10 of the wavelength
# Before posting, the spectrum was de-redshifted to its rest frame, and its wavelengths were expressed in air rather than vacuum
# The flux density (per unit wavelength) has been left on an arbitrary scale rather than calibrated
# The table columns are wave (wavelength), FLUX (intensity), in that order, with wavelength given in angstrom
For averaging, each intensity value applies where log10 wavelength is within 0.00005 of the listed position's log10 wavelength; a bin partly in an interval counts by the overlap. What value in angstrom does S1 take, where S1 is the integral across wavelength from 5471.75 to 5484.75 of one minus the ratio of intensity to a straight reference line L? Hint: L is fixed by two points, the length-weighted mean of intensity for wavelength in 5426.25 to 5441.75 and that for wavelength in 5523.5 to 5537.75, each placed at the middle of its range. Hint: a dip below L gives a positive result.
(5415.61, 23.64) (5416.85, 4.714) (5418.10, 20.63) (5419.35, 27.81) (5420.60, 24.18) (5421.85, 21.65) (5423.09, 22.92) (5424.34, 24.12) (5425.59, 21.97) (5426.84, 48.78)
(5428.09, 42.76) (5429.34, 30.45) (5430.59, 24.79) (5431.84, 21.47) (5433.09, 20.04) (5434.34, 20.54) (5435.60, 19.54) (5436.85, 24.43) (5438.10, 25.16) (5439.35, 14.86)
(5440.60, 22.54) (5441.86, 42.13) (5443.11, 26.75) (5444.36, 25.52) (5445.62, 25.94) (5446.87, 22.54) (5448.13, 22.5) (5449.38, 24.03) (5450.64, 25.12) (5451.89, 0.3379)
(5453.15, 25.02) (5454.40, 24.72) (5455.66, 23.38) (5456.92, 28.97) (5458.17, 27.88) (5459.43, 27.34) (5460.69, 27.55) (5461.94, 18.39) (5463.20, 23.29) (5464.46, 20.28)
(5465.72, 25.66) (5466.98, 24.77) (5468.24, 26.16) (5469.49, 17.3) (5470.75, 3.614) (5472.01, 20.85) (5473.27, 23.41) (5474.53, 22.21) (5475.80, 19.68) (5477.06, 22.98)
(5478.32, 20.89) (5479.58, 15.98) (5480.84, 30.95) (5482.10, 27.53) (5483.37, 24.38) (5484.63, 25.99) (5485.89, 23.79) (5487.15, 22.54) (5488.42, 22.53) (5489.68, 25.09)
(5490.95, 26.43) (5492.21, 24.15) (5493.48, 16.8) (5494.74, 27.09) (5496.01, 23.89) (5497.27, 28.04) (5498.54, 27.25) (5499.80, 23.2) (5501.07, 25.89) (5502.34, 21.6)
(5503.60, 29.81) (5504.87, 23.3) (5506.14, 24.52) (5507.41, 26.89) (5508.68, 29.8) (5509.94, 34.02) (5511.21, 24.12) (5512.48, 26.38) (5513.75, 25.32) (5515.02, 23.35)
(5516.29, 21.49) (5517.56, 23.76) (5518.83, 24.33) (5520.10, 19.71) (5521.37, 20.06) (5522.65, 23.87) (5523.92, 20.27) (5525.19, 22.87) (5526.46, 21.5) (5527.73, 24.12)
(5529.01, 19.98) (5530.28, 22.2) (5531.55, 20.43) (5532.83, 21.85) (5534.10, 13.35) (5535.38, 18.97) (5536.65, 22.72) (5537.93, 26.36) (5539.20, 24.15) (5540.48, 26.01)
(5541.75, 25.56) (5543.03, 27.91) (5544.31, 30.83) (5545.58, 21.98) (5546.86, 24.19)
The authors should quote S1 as 0.5 angstrom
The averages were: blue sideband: 26.7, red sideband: 20.9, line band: 23.1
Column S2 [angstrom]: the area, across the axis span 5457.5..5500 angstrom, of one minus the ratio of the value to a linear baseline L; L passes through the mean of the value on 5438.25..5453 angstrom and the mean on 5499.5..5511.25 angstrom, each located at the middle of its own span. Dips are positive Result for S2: 3.1 angstrom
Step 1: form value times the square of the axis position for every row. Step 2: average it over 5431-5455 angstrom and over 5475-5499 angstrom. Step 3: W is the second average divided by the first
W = 1.07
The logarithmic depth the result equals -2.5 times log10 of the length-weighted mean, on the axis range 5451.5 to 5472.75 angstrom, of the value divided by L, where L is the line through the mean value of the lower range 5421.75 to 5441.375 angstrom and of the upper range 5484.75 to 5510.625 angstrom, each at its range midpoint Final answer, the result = 0.17 mag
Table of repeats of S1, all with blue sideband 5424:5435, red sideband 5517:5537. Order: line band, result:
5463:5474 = 2.2 angstrom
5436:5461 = 2.5 angstrom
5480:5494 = -0.2 angstrom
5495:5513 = -2.7 angstrom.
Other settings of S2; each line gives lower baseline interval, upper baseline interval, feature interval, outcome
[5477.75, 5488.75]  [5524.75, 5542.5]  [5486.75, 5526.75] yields -2.3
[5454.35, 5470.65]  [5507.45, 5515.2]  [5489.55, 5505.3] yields 0.9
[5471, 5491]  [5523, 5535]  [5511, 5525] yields -1.1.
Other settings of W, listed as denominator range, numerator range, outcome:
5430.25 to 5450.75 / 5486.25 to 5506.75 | 1.04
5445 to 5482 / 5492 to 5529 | 1.11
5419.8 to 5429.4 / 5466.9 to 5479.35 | 0.68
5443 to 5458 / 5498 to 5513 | 1.18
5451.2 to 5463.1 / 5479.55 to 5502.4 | 1.10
